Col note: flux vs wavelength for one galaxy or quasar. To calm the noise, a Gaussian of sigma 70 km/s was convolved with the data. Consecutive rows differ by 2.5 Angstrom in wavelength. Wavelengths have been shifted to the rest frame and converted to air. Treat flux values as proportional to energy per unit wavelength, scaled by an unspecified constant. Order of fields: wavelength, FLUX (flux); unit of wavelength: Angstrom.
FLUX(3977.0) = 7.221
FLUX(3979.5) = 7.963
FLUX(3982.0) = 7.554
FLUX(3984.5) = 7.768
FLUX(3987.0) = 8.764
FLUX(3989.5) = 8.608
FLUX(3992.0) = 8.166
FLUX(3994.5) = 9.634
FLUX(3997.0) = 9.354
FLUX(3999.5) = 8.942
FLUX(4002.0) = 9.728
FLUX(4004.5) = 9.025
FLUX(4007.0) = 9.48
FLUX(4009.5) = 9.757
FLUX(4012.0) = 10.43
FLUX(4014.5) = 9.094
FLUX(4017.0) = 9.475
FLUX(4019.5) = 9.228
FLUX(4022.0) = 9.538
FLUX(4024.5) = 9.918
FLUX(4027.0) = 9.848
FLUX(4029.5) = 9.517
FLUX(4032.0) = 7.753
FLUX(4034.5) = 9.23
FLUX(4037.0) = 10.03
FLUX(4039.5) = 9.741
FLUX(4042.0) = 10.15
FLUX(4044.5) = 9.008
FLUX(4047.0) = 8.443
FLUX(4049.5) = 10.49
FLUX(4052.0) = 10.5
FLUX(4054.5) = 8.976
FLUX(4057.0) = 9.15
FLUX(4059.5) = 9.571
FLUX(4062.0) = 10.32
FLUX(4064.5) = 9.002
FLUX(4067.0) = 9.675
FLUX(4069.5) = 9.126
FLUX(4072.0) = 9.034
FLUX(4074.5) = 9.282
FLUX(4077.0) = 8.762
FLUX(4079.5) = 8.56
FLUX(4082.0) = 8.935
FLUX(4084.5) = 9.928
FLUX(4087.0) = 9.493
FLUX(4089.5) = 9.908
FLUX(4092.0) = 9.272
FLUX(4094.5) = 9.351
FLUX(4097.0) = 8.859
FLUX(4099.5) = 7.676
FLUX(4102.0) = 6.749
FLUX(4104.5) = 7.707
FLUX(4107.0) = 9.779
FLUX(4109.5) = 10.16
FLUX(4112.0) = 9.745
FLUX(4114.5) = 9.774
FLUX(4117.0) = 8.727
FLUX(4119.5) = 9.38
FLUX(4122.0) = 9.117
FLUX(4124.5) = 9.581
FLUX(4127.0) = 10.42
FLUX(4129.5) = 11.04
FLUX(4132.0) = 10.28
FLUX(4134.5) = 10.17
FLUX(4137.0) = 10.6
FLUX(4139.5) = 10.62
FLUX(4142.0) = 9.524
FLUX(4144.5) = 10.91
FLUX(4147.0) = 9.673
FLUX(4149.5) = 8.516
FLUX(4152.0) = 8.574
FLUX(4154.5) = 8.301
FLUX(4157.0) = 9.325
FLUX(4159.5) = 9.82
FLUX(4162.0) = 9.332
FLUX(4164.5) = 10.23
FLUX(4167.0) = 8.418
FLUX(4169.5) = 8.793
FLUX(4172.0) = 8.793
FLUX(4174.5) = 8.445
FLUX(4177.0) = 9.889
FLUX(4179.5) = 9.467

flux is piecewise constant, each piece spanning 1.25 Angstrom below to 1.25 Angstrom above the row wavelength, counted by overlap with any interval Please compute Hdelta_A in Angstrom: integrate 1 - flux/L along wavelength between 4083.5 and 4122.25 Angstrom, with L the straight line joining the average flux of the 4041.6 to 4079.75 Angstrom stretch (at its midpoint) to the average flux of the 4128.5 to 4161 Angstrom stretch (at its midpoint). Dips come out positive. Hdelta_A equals 2.0 Angstrom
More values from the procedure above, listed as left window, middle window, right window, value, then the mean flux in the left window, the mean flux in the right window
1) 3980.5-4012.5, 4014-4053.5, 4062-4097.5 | -1.7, 8.97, 9.27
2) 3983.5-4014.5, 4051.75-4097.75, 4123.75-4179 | 0.2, 9.15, 9.6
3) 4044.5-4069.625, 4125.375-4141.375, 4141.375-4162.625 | -1.9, 9.52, 9.32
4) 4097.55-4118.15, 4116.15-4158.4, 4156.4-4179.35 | -3.3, 8.79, 9.24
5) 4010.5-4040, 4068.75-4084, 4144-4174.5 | 0.6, 9.48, 9.15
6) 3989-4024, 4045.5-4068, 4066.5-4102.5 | -1.1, 9.35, 9.01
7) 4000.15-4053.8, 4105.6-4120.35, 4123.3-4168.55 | 0.1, 9.53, 9.73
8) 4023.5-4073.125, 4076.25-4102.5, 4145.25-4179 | 1.2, 9.47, 9.12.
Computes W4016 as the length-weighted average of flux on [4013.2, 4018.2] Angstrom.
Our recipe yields 9.29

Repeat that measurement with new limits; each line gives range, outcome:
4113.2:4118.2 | 9.26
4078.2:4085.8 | 9.14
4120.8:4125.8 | 9.36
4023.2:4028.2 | 9.88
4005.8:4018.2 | 9.65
